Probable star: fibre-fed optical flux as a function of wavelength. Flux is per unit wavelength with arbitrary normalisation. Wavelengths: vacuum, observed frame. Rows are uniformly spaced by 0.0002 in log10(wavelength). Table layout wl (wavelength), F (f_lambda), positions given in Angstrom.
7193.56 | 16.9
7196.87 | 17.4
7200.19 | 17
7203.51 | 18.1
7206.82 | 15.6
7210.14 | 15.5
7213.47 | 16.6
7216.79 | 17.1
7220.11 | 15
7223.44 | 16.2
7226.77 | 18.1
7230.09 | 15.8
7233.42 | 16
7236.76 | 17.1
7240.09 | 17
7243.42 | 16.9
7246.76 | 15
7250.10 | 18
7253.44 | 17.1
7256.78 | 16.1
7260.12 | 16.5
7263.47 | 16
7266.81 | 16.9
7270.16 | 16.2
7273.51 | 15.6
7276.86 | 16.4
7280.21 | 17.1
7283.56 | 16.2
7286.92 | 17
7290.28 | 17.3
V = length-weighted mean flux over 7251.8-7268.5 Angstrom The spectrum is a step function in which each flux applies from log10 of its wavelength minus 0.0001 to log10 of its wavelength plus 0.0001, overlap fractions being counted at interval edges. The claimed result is 16.5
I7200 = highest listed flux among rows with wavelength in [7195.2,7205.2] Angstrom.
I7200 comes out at 18.1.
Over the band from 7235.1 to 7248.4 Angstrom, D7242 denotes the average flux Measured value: 16.5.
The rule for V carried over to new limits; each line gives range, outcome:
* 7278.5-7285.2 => 16.7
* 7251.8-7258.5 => 16.6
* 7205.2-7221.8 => 16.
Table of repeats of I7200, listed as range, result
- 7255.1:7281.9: 17.1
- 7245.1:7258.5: 18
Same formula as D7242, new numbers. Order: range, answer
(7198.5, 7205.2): 17.5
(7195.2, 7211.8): 16.7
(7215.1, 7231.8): 16.4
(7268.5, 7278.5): 16.1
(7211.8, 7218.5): 16.8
